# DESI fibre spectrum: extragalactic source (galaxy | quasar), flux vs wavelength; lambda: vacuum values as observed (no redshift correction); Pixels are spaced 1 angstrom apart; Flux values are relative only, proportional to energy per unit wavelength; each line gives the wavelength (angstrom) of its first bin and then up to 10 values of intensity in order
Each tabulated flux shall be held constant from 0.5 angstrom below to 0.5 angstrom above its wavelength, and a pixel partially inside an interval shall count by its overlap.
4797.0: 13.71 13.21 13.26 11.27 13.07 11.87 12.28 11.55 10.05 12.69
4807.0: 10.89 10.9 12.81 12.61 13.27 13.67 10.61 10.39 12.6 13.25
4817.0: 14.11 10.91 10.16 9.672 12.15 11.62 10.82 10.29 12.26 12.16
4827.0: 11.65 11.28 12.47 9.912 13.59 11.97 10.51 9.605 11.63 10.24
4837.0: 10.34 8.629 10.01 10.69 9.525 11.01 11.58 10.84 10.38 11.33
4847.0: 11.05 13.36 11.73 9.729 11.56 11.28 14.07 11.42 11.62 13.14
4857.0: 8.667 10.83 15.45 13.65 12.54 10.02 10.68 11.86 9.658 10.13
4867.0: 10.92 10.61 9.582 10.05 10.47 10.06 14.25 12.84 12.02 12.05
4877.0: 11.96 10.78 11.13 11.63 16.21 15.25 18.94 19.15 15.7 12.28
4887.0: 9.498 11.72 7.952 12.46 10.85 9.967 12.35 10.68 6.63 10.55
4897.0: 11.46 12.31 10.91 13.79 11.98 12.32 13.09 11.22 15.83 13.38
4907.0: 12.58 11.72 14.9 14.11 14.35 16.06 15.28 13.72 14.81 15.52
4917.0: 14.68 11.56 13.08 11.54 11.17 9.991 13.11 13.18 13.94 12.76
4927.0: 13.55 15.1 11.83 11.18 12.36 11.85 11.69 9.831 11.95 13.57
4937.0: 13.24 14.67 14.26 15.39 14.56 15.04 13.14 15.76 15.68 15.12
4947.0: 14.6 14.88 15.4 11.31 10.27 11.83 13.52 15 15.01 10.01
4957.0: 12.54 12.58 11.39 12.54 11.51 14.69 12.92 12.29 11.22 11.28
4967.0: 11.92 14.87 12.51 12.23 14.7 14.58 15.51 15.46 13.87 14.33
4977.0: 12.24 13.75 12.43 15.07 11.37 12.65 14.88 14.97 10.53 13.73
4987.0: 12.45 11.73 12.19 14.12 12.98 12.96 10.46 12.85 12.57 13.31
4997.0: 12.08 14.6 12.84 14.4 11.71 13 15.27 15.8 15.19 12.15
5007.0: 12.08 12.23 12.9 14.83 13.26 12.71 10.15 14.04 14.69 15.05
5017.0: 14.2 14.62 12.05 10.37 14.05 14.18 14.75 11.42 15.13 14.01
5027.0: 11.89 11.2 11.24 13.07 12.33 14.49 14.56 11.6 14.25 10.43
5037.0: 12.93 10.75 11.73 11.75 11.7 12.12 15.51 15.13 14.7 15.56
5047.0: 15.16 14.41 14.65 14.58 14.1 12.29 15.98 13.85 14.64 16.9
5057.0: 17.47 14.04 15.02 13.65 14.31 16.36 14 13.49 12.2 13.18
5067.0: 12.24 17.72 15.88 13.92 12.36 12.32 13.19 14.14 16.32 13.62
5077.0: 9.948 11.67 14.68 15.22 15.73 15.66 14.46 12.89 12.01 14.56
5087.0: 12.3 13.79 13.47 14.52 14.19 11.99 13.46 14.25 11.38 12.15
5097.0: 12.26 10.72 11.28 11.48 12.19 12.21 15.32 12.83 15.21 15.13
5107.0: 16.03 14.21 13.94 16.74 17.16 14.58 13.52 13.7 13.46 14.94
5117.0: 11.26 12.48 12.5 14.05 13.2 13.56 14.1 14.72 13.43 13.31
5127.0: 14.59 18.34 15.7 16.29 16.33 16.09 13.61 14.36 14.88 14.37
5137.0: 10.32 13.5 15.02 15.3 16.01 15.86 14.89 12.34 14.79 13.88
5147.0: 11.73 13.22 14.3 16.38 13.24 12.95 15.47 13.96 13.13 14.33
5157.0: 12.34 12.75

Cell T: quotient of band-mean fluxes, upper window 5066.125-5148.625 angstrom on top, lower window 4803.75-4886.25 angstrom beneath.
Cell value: 1.18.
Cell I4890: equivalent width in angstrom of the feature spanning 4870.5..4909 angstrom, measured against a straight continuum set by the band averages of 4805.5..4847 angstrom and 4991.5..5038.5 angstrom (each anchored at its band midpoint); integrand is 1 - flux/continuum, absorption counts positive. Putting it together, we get -1.4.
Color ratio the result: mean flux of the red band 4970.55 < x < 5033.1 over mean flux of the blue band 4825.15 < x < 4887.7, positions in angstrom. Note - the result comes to 1.1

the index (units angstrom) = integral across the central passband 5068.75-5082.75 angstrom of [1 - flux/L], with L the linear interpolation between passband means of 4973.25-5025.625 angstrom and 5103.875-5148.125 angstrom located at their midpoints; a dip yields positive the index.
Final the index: 0.1 angstrom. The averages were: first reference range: 13.3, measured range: 13.9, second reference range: 14.4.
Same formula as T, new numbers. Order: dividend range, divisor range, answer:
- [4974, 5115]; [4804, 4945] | 1.11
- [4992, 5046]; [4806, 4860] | 1.14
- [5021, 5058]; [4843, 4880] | 1.19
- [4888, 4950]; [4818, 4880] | 1.15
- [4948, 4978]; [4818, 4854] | 1.17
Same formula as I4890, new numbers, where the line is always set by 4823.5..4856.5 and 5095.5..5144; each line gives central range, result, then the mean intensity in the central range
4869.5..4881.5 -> -0.4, 12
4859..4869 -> 0.2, 11.3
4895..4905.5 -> -0.2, 12.1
